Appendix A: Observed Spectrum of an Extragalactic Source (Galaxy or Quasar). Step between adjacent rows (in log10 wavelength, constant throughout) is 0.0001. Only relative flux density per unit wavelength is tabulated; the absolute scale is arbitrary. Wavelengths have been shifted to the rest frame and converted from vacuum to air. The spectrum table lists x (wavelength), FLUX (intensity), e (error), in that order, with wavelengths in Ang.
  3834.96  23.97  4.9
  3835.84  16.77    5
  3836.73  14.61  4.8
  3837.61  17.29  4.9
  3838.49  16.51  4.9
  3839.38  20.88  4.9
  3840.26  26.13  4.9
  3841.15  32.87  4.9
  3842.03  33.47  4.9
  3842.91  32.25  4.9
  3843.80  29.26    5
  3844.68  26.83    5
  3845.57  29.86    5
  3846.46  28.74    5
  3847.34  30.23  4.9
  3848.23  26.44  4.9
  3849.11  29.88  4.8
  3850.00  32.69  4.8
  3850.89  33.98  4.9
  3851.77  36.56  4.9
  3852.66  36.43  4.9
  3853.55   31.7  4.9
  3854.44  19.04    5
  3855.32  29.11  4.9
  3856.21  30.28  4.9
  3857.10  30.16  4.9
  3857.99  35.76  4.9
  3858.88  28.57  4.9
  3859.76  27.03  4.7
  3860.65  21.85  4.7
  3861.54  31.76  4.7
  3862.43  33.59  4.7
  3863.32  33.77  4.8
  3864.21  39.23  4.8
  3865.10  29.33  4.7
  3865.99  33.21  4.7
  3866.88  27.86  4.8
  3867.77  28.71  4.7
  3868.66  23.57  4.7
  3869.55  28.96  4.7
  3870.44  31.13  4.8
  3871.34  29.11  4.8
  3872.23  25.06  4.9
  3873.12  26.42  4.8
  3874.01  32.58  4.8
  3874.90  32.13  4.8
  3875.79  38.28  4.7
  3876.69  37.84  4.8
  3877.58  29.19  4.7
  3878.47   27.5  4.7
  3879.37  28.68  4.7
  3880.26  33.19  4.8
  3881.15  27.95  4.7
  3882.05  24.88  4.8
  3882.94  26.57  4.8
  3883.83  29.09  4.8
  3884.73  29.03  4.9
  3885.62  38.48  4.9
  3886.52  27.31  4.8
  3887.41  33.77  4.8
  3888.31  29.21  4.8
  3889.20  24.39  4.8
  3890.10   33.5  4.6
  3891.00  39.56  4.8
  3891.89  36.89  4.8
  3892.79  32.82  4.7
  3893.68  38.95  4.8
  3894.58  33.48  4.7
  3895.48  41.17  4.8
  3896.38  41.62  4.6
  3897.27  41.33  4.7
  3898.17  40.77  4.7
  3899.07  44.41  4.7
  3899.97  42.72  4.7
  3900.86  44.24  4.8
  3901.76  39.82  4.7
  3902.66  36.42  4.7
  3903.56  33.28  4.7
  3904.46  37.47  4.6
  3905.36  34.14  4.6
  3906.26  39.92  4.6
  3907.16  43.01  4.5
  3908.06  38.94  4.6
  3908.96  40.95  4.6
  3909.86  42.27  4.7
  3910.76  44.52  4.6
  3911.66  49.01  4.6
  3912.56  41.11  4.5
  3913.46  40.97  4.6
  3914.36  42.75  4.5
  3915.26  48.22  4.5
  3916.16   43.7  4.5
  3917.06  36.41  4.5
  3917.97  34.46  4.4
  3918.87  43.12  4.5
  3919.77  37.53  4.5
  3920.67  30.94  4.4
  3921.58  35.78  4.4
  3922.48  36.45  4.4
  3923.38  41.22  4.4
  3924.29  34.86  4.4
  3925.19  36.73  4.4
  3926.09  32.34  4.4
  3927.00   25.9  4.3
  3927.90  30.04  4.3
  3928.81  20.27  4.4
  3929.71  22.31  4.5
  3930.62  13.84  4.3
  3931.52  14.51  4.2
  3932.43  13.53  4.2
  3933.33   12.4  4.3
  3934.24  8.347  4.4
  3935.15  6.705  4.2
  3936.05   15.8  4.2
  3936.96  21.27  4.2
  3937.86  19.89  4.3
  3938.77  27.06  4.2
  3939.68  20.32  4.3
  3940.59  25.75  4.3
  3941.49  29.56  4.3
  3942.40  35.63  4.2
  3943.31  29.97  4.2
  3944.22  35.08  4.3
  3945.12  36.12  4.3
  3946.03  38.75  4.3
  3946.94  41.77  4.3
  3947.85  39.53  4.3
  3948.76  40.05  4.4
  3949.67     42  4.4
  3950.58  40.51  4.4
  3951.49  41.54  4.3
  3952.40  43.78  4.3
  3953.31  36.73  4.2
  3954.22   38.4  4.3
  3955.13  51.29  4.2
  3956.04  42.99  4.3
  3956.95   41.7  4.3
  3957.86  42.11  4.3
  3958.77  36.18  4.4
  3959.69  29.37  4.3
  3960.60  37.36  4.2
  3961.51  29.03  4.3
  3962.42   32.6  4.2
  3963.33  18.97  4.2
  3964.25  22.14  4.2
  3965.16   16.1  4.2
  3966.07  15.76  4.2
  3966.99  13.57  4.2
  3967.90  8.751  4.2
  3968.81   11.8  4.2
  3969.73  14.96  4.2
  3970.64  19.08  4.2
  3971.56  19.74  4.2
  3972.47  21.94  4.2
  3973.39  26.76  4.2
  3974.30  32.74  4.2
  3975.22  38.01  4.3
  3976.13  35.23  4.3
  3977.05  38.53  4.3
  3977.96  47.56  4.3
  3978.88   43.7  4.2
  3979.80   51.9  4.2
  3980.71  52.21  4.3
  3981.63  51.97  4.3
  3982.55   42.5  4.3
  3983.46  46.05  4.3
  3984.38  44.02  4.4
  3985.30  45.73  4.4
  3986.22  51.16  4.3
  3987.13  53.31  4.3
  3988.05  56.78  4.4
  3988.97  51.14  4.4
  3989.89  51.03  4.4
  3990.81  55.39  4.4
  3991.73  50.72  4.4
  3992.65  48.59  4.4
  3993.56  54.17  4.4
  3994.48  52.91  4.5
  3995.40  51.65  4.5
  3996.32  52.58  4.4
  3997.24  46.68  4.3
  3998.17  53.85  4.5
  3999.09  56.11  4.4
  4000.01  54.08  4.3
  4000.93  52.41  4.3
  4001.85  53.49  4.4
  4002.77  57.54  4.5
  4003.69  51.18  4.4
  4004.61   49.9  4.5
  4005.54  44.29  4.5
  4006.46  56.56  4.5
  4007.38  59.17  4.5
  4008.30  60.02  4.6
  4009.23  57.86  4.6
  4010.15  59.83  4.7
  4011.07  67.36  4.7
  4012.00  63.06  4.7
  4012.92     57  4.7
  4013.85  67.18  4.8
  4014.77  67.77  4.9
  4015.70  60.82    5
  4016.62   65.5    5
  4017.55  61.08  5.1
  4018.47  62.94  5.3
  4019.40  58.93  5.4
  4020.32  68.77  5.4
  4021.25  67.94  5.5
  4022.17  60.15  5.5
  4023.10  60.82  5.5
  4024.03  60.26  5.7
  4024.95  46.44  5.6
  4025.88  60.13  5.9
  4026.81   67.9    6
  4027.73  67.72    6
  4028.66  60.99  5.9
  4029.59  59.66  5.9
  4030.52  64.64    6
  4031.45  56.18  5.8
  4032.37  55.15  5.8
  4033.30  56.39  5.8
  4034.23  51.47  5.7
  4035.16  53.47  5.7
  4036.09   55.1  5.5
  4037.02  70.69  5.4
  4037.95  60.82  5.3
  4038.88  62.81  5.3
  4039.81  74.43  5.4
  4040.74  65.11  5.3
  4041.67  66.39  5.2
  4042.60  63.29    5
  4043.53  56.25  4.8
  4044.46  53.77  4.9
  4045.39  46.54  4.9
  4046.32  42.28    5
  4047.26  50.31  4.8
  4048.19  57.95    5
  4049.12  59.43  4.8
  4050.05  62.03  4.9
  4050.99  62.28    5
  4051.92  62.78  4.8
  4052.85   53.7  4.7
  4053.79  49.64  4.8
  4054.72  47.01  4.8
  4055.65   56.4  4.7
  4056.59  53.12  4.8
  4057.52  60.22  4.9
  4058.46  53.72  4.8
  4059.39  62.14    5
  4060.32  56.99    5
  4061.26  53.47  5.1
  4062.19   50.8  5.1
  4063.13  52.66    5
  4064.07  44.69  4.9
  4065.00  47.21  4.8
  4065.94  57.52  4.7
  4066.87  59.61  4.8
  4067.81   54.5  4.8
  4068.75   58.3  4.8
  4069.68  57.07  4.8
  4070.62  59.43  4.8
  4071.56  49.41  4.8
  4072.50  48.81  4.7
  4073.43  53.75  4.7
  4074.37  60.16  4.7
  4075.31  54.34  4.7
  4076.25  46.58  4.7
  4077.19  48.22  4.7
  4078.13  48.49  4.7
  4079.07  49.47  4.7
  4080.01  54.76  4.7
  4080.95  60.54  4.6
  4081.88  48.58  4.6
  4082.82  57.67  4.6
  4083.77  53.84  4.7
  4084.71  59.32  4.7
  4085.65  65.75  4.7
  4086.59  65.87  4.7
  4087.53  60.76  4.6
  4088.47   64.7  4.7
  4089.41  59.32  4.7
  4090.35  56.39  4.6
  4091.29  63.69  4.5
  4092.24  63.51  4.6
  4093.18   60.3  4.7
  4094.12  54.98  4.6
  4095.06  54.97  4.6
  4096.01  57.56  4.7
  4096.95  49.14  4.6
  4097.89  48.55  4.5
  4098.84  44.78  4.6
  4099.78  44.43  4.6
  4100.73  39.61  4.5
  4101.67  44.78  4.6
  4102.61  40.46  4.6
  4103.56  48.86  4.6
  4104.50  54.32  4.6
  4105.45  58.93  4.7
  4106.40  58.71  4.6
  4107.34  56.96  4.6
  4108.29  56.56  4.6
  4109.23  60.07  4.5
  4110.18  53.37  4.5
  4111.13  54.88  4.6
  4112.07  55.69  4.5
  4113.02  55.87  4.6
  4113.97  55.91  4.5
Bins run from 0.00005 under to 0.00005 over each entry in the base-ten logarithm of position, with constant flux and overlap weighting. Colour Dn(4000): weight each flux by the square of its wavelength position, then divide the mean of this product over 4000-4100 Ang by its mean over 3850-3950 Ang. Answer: 1.90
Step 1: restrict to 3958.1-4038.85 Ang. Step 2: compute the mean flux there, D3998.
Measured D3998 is 48.7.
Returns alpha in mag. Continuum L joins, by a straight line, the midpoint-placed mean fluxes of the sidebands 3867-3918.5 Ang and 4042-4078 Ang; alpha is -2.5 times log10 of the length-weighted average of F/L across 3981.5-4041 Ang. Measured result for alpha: -0.168 mag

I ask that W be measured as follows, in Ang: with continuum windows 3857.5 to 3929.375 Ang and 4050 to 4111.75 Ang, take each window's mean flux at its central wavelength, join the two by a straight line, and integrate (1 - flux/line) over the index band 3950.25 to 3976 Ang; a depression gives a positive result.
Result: 7.6 Ang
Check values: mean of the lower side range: 34.6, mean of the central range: 29.4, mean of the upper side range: 54.7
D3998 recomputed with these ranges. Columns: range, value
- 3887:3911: 38.1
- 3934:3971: 29.4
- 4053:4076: 54.1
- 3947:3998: 38.7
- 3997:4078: 57.3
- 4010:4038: 61.2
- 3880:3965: 33.8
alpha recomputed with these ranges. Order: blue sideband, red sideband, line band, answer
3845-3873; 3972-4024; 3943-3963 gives 0.18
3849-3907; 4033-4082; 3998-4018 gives -0.18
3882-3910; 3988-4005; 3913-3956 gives 0.31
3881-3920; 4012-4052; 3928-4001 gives 0.37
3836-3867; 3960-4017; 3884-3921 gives -0.10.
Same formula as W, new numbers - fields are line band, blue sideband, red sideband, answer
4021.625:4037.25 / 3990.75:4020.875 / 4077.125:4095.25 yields -0.5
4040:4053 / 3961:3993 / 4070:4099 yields -2.4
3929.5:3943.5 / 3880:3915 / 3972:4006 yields 7.4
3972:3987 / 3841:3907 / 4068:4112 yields 0.4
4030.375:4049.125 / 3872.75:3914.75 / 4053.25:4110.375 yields -2.9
